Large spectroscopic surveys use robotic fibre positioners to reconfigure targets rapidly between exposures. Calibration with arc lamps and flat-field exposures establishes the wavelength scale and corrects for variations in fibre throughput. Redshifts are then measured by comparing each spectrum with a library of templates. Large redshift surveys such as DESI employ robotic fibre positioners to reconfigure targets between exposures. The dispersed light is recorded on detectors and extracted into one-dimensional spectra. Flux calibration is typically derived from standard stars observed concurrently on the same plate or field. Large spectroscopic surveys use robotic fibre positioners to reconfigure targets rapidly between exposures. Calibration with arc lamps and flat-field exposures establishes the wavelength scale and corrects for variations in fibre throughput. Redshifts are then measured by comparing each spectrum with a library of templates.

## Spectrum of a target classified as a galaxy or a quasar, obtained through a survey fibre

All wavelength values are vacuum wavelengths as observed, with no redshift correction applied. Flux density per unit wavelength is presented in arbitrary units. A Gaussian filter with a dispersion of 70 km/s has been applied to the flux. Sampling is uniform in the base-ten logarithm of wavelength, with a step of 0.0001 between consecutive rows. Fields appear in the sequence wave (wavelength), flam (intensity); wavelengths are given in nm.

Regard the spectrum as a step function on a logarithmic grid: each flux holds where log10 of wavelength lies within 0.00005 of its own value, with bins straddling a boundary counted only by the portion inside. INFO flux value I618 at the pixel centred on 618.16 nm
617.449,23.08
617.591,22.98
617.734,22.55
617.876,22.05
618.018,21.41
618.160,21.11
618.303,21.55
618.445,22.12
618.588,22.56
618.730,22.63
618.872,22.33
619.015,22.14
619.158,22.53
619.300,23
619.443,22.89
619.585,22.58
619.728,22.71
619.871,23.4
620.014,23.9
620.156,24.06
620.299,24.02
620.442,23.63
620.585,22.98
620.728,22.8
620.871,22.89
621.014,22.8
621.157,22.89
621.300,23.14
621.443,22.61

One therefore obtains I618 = 21.11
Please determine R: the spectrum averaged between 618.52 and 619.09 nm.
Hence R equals 22.4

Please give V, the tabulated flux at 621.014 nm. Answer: 22.8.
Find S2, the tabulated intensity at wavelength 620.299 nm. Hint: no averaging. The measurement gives 24.02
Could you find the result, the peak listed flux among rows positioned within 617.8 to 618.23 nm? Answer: 22.05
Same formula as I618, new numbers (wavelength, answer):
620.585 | 22.98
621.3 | 23.14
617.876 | 22.05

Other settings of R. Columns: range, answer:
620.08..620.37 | 24.1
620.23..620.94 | 23.2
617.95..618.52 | 21.5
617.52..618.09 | 22.3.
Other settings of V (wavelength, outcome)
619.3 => 23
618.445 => 22.12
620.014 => 23.9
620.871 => 22.89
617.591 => 22.98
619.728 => 22.71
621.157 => 22.89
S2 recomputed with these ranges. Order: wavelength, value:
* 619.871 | 23.4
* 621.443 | 22.61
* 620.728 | 22.8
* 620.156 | 24.06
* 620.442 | 23.63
